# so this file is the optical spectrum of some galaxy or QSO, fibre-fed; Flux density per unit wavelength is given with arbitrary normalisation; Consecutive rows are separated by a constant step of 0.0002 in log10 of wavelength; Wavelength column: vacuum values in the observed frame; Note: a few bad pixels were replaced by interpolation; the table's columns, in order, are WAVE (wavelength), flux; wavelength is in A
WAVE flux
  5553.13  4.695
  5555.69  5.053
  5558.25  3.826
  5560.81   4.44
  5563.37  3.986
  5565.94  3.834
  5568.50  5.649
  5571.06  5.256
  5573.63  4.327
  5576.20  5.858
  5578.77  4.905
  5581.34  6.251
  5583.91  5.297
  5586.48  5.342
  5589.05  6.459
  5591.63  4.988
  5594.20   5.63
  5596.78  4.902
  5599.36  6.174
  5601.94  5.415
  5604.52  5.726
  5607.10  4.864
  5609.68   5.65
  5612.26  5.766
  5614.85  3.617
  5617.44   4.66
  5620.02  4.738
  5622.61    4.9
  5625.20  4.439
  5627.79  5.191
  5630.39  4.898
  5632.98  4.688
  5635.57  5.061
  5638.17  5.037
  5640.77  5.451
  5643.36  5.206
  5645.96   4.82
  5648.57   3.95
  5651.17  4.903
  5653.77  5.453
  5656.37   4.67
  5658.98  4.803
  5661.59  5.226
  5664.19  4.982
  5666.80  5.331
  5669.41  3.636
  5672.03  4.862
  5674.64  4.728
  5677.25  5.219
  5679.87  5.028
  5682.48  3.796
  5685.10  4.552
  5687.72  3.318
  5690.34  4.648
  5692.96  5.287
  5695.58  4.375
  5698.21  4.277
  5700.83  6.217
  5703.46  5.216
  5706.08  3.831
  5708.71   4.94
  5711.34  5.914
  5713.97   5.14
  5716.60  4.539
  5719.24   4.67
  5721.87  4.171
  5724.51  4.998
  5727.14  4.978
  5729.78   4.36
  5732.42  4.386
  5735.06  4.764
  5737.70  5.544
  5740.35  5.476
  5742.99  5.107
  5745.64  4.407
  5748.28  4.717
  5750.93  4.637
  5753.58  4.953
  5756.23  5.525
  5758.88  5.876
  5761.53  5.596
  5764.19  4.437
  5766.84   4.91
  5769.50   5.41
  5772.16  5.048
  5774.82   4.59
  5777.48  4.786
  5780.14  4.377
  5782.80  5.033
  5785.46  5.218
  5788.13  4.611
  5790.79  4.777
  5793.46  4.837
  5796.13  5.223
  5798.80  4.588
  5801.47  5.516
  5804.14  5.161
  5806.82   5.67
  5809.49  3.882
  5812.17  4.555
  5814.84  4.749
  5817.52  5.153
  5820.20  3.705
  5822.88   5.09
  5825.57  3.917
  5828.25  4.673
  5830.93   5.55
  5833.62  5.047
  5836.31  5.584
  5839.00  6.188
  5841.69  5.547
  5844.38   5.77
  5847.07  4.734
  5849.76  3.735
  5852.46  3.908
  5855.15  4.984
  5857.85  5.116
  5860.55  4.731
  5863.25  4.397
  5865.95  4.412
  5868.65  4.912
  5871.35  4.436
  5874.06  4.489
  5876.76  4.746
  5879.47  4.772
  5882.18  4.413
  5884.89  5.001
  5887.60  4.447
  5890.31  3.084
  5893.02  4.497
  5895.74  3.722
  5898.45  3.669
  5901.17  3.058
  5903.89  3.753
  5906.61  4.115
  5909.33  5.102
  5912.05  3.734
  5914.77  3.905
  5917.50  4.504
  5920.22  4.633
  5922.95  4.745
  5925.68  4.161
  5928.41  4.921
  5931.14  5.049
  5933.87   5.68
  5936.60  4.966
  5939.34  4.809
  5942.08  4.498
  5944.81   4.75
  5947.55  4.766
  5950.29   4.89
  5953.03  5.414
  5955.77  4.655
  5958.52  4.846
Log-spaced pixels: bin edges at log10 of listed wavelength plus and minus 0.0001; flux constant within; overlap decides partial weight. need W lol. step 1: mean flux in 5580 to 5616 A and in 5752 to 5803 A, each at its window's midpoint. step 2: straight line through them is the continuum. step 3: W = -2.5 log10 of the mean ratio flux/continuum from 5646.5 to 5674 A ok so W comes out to 0.111 mag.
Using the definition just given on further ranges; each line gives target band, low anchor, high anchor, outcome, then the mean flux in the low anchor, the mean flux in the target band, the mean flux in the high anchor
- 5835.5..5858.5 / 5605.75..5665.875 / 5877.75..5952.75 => -0.11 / 4.92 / 5.05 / 4.45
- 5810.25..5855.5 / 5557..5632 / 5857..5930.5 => -0.08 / 5.07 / 4.86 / 4.35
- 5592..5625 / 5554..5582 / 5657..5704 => -0.08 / 4.82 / 5.14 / 4.74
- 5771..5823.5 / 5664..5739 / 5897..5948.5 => -0.05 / 4.75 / 4.82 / 4.46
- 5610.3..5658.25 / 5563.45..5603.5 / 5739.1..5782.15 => 0.08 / 5.31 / 4.87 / 4.99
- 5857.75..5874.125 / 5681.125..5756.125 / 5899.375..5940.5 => -0.02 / 4.77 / 4.62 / 4.47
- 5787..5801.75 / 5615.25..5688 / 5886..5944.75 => -0.08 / 4.78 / 4.89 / 4.35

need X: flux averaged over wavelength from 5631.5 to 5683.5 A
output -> 4.85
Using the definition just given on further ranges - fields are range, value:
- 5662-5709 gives 4.69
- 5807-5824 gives 4.6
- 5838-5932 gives 4.49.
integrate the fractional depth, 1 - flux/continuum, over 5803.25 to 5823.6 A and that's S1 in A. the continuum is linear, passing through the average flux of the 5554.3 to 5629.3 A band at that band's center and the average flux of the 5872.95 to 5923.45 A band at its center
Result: -1.2 A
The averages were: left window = 5.07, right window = 4.22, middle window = 4.73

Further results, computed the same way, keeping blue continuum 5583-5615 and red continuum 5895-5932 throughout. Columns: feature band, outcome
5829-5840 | -2.4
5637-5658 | 1.3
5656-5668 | 0.4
